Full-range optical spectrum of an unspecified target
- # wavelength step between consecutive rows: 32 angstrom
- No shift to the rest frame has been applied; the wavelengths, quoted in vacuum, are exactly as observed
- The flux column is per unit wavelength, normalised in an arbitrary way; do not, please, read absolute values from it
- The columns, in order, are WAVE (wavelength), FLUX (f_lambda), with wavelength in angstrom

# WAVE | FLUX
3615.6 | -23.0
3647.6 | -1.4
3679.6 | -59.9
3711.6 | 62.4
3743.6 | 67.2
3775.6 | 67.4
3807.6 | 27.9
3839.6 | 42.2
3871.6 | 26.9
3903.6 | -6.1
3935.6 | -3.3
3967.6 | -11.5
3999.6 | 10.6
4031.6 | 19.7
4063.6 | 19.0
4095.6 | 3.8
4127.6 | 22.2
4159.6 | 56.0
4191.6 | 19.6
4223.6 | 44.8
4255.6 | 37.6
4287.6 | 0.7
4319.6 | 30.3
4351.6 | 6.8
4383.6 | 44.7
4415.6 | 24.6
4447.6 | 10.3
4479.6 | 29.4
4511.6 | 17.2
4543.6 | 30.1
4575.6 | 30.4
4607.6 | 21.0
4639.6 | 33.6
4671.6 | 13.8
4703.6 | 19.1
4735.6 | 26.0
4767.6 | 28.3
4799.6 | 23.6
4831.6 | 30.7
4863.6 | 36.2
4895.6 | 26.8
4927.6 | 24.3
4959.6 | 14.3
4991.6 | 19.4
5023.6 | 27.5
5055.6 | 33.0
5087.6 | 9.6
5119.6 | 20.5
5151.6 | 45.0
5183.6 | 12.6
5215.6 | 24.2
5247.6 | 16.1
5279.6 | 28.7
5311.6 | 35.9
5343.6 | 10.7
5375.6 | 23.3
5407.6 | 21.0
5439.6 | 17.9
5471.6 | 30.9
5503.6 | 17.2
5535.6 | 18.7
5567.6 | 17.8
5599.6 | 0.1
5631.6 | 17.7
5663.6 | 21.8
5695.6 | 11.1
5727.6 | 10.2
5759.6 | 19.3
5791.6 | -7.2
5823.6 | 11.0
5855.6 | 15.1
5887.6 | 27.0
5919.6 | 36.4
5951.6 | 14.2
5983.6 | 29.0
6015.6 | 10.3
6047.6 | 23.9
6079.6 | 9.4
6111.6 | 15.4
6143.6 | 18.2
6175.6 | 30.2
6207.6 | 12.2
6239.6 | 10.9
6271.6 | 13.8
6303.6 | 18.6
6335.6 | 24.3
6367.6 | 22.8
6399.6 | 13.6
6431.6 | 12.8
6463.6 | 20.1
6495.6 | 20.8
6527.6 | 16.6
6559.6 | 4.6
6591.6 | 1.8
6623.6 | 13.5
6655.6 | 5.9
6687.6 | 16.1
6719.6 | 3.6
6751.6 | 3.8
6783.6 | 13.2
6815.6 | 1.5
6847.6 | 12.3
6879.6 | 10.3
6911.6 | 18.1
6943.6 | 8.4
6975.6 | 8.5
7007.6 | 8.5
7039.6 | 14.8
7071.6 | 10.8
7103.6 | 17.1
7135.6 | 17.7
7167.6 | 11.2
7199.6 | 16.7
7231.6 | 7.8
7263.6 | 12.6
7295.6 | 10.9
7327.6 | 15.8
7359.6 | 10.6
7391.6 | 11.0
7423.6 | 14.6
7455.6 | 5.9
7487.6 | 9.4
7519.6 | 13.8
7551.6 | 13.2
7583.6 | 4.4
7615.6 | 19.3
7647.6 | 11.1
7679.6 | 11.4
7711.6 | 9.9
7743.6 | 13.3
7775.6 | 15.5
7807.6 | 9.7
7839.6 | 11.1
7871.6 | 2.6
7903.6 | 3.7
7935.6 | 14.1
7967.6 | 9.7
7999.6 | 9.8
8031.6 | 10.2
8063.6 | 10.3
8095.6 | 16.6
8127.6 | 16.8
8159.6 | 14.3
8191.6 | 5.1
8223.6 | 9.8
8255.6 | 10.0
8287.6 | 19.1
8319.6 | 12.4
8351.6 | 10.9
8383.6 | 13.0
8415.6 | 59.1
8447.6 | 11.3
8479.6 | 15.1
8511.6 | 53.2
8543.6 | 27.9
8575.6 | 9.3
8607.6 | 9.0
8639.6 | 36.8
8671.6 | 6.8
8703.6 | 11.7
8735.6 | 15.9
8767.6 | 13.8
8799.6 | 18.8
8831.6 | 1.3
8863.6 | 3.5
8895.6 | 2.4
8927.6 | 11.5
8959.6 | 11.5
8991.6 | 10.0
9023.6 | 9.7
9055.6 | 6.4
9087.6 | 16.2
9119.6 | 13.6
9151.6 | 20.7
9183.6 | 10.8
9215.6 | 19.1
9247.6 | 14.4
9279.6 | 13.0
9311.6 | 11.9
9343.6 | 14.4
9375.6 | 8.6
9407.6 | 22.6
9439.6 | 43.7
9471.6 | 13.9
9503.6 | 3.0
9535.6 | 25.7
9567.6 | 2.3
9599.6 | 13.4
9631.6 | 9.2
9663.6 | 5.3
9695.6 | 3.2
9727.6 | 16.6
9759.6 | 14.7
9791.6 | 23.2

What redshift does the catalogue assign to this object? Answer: 1.286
